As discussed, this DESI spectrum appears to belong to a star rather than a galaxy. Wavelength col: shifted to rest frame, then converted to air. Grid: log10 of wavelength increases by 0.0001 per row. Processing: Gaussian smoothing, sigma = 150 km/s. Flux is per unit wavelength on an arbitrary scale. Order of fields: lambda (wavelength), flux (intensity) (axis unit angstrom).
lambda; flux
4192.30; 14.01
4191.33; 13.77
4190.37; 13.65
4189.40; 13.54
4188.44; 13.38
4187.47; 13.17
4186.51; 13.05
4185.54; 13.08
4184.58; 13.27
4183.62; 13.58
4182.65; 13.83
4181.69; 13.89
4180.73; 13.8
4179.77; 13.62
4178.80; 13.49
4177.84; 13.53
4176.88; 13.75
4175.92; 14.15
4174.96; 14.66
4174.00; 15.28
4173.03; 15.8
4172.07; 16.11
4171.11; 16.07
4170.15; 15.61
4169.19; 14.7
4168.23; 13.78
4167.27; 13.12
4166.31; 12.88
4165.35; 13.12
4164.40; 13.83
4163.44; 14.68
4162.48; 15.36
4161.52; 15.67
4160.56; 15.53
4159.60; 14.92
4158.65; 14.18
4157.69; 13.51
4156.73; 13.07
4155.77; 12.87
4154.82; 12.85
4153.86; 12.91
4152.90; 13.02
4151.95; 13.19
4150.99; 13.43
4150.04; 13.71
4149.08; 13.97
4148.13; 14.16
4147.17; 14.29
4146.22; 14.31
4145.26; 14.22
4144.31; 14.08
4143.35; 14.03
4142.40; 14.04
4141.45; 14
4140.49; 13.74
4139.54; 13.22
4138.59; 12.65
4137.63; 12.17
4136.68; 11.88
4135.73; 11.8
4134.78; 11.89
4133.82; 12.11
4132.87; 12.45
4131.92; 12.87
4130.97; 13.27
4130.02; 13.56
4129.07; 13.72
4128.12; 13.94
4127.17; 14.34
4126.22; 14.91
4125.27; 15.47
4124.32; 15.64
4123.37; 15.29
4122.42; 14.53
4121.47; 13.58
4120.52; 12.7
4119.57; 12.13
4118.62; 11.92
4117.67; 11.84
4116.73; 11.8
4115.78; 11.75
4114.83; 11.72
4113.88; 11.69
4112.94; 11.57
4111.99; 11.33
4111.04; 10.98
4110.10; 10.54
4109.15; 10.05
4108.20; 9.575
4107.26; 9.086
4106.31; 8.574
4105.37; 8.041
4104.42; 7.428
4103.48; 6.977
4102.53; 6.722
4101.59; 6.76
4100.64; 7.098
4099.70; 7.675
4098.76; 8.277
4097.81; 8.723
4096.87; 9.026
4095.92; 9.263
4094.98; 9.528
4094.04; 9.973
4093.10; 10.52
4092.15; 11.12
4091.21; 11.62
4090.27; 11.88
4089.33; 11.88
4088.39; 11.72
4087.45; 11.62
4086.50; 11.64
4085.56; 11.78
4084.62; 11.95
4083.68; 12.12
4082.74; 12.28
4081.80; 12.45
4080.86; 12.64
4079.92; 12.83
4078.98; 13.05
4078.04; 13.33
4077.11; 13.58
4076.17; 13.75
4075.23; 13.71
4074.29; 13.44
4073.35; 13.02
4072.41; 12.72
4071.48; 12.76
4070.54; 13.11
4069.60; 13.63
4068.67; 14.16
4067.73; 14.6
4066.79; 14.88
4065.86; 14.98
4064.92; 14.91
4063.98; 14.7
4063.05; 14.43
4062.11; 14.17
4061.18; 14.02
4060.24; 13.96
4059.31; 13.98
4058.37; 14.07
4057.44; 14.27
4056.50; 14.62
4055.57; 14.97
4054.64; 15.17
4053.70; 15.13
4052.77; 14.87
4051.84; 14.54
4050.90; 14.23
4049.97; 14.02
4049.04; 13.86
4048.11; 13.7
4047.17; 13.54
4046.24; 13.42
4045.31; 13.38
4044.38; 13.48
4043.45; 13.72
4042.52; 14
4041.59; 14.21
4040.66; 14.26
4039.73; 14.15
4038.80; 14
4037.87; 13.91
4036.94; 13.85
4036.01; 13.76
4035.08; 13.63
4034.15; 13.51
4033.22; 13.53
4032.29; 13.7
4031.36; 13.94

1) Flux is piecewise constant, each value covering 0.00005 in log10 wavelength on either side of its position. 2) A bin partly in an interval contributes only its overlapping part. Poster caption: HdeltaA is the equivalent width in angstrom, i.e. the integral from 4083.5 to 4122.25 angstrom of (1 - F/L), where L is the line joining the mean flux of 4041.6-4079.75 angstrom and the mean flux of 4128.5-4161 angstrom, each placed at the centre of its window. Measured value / 9.4 angstrom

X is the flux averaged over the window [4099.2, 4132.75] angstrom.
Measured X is 11.4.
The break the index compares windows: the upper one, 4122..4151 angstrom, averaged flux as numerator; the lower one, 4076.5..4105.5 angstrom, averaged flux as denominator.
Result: 1.31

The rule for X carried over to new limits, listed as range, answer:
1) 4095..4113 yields 8.78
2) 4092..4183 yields 12.6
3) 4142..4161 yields 13.8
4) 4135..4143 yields 12.9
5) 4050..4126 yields 12.2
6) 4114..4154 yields 13.3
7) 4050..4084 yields 13.9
